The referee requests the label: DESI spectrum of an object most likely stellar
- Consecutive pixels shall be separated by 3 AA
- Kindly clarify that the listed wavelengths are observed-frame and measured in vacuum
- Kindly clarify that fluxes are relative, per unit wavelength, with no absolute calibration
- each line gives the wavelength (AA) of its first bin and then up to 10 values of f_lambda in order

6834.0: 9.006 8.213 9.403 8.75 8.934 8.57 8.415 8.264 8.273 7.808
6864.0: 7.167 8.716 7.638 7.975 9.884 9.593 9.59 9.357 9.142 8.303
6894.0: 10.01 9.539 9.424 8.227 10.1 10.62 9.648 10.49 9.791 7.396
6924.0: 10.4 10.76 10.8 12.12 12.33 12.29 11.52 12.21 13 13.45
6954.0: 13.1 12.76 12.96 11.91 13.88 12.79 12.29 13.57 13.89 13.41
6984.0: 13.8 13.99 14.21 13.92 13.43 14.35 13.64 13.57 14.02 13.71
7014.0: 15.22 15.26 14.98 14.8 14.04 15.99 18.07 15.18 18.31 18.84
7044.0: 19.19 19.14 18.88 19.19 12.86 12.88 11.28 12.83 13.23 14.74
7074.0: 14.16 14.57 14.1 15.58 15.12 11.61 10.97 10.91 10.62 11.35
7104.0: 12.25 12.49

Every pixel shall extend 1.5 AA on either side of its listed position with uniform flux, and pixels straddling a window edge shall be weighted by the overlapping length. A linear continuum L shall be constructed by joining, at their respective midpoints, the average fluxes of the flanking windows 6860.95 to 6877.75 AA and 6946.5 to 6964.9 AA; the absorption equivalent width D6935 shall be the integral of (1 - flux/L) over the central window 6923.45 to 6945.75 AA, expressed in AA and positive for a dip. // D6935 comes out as 0.3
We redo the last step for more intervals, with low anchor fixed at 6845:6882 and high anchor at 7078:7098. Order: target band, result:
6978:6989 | -3.0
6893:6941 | -3.6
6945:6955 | -2.8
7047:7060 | -4.5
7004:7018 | -3.6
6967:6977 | -2.2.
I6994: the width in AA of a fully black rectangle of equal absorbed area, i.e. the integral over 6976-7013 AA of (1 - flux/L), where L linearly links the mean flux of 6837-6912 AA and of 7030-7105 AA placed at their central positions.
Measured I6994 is -4.1 AA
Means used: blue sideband 8.91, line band 13.8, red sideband 14.7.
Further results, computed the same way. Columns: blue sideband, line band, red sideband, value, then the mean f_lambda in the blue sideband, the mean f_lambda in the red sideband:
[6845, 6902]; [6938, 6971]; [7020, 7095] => -3.27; 8.76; 15.1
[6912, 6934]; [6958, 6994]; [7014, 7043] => -0.53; 10.2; 16.2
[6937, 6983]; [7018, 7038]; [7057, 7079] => -3.81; 12.9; 13.4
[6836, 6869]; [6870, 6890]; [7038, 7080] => 0.53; 8.4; 15.6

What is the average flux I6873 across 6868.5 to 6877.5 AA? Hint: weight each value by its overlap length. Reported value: 8.5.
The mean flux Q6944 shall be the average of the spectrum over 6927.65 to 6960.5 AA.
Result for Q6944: 12.4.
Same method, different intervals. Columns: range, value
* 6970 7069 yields 14.9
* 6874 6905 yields 9.3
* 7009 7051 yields 16.5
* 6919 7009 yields 12.7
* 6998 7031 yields 14.6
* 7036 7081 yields 15.6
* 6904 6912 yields 10.1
